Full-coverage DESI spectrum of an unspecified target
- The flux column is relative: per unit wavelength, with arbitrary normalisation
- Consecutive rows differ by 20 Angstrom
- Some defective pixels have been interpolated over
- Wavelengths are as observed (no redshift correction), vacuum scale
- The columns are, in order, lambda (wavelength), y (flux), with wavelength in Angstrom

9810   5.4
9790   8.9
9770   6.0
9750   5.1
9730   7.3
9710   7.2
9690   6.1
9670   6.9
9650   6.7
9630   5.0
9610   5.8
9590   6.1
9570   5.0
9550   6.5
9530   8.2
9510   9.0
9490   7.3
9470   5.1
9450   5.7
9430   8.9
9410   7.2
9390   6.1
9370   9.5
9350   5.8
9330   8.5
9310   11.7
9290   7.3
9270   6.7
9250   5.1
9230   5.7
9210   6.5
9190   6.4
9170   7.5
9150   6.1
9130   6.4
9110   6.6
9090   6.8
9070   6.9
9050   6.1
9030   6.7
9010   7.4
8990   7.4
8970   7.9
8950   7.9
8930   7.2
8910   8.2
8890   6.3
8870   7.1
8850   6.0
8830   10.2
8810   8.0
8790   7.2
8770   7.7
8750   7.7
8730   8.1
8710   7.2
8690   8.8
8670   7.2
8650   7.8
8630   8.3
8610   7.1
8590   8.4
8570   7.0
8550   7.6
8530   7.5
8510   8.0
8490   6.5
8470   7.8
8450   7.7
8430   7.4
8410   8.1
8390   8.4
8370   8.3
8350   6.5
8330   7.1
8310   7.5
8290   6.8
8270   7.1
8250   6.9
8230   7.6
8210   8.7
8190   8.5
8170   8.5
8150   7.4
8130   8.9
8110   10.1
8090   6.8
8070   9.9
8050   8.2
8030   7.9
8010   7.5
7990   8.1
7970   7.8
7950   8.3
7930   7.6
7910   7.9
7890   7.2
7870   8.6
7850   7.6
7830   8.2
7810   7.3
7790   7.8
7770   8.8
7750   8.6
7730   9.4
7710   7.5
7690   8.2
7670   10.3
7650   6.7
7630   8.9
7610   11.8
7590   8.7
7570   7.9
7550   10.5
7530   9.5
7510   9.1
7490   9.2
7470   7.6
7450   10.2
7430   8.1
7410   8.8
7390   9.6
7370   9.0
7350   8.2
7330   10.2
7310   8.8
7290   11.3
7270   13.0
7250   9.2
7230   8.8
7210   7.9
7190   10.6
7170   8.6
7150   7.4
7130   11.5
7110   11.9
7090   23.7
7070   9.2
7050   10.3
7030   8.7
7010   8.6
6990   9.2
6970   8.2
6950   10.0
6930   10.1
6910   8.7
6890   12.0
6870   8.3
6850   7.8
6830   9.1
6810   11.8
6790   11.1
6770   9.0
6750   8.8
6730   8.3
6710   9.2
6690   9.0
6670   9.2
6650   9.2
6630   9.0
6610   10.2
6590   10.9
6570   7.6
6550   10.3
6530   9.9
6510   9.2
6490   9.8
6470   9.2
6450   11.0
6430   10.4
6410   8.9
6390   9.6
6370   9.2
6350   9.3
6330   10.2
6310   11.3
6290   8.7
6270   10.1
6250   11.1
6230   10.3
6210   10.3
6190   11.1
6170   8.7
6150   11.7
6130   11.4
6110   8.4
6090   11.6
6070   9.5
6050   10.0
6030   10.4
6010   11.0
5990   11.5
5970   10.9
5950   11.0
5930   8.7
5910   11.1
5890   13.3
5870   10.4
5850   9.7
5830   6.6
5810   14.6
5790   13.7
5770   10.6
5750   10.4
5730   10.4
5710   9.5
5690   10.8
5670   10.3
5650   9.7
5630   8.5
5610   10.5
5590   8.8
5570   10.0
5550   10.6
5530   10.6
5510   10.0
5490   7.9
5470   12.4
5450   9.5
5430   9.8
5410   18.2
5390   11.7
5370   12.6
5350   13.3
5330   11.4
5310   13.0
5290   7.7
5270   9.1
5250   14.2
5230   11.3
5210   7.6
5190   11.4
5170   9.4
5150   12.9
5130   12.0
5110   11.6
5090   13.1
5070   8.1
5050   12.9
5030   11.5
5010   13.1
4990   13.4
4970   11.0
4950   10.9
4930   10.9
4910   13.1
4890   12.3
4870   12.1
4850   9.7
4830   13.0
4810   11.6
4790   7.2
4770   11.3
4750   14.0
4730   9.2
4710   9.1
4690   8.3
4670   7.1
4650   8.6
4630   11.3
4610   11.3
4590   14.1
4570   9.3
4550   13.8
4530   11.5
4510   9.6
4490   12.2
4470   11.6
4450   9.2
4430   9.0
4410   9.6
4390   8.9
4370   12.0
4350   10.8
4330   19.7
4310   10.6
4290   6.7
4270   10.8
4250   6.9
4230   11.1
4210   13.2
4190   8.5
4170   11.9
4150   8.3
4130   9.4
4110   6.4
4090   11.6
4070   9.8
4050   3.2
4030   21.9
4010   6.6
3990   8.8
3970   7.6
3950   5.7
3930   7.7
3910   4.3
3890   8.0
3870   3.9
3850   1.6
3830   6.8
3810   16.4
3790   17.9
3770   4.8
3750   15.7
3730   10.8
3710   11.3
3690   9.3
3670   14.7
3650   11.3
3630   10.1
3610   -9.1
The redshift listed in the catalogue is 0.081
